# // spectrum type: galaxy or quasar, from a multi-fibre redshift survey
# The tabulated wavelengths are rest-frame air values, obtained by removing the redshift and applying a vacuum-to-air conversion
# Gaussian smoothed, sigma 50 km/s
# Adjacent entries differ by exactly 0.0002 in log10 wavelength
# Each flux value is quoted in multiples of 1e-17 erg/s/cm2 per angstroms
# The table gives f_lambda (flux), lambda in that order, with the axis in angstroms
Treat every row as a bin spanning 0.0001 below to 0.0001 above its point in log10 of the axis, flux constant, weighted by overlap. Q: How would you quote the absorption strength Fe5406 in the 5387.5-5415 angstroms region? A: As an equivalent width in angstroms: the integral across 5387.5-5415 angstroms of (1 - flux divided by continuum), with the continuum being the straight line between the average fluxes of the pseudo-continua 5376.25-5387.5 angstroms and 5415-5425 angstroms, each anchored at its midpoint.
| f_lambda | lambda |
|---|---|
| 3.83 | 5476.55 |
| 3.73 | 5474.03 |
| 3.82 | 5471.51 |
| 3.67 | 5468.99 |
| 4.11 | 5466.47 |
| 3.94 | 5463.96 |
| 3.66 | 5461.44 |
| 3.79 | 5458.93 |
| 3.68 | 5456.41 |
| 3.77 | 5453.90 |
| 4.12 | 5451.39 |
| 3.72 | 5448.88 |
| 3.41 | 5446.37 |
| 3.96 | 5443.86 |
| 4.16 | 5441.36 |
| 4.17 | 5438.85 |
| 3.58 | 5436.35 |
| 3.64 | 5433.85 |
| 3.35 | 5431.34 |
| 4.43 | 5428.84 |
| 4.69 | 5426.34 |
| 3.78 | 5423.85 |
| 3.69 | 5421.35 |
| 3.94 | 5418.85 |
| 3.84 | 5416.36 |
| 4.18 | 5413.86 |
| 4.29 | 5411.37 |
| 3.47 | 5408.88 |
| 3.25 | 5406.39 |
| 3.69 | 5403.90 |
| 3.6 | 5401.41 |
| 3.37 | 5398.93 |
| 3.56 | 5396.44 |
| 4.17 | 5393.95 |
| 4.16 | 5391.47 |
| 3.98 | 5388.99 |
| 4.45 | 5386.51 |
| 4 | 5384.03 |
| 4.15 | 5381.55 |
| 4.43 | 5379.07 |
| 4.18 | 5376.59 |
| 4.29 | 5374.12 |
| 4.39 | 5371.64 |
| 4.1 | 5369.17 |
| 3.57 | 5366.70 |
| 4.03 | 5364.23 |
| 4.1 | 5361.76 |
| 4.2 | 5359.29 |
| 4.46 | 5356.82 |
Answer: 1.54 angstroms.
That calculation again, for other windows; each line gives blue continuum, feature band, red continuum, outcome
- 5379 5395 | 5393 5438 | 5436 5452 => 2.4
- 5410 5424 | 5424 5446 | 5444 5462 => -0.6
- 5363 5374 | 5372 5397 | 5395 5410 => -2.4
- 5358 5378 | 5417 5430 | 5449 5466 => -0.5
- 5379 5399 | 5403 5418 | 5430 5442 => 0.5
